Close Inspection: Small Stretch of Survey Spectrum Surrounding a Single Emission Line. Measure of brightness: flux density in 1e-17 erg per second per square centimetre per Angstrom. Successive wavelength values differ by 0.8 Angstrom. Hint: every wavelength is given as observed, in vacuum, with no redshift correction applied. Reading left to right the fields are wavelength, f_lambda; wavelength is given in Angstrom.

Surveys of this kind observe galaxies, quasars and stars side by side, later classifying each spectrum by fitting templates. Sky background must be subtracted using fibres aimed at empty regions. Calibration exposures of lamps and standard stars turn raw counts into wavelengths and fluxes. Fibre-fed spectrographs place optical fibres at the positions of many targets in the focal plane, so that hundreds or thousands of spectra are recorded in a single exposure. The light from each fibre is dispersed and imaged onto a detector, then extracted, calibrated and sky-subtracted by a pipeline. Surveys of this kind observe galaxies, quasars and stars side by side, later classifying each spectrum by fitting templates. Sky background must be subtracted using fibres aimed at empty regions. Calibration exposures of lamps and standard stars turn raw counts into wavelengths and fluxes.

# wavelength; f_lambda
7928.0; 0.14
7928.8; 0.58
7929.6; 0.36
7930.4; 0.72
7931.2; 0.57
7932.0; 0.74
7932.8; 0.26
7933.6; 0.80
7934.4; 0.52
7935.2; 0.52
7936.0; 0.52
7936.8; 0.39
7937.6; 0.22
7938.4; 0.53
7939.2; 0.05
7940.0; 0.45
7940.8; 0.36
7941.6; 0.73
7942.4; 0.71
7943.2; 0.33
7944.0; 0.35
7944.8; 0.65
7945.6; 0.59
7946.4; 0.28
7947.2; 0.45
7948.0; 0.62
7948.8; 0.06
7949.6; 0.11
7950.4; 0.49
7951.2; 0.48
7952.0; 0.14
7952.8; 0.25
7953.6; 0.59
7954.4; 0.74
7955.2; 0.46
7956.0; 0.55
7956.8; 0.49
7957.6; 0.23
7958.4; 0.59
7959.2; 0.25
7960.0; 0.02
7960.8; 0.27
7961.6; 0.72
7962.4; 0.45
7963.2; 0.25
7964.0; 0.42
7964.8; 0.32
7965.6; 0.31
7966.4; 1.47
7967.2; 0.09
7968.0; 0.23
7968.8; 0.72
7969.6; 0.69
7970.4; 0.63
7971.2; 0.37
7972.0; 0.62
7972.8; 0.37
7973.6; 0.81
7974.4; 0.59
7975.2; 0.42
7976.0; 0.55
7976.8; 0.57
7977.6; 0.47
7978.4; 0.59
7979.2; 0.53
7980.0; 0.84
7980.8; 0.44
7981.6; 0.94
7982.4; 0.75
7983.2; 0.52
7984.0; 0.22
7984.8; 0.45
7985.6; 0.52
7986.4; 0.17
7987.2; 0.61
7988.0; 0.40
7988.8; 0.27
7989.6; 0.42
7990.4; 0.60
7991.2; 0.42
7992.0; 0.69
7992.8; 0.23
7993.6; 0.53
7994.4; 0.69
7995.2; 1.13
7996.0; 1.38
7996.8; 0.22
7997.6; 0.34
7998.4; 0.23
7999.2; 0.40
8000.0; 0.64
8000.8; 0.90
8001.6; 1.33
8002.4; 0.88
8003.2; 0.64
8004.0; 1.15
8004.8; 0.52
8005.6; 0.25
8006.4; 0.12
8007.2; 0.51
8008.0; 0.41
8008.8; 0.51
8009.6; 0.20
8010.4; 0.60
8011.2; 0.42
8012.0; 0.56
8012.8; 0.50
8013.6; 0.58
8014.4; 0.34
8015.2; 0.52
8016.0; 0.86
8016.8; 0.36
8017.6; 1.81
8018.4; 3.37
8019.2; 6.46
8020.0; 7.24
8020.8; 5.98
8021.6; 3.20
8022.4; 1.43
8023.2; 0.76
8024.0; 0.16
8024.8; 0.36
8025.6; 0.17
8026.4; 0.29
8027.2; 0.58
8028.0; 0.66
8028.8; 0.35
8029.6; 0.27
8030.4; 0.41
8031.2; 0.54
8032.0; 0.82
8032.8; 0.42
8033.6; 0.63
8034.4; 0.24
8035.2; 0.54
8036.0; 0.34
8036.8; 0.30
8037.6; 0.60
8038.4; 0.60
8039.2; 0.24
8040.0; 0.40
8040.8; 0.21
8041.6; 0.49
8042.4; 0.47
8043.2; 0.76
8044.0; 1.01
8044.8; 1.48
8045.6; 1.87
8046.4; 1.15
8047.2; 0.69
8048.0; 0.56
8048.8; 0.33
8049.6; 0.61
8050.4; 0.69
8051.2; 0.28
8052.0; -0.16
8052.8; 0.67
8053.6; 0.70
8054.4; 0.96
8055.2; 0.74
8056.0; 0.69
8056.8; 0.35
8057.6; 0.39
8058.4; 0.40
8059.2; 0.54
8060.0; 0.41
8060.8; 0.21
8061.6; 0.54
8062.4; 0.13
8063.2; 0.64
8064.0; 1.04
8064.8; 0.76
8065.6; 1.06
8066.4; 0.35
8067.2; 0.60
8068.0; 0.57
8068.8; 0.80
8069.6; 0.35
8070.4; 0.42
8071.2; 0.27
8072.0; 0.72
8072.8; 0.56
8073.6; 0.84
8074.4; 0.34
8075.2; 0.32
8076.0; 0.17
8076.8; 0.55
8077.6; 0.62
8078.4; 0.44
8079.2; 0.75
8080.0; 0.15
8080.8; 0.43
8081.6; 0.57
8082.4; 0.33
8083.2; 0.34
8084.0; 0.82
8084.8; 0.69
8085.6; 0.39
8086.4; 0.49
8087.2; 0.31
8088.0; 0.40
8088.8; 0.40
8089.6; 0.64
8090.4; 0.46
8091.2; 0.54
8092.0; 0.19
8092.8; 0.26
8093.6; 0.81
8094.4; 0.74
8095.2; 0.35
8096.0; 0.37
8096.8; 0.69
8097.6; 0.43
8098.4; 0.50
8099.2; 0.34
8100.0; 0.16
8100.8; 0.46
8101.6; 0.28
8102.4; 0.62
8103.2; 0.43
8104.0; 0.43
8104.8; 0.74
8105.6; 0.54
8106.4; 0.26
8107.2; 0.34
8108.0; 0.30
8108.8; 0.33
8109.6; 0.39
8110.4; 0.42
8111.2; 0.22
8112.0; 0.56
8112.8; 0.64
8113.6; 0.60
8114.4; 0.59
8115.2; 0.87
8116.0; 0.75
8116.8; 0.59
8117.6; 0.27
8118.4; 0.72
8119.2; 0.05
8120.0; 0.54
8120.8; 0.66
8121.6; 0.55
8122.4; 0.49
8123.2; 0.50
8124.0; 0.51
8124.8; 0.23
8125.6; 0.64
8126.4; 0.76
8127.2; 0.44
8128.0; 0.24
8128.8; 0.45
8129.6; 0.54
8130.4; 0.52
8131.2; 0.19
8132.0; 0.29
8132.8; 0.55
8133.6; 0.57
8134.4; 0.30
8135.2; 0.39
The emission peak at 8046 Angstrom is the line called [N II] 6583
